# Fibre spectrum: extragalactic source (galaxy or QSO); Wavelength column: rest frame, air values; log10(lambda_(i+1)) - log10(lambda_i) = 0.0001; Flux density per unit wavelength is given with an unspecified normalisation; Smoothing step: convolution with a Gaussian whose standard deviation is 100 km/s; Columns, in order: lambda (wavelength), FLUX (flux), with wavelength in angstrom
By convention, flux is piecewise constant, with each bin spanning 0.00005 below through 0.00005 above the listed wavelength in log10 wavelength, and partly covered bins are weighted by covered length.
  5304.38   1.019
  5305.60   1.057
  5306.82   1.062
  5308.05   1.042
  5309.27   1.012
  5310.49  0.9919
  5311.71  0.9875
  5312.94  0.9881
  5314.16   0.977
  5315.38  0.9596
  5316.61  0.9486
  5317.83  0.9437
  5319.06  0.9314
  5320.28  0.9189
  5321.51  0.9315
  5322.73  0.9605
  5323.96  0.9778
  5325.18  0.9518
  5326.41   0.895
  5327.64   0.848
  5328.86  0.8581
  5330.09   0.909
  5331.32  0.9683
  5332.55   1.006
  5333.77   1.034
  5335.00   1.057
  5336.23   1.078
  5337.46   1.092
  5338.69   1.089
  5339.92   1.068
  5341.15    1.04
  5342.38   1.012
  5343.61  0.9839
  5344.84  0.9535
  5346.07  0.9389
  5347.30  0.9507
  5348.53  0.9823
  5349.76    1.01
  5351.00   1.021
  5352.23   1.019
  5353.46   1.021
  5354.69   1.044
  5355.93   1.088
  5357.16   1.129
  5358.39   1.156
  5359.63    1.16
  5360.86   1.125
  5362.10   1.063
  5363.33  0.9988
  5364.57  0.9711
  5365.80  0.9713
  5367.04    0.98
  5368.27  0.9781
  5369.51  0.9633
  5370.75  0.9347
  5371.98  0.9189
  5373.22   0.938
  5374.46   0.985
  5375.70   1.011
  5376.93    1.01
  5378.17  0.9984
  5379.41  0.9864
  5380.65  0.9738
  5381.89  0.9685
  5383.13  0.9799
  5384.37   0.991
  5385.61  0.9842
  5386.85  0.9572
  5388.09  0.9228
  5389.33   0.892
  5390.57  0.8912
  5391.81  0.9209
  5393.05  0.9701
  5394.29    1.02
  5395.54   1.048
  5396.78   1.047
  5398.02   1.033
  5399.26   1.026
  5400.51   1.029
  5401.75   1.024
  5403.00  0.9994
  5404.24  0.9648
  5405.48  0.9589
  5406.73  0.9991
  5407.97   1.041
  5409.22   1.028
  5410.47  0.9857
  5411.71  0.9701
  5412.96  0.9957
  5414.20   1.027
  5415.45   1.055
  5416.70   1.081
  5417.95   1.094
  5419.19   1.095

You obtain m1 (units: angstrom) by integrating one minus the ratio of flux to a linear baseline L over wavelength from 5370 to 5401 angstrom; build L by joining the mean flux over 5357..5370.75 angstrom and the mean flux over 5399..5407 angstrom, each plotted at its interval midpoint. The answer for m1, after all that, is 1.17 angstrom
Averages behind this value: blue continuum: 1.04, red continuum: 0.998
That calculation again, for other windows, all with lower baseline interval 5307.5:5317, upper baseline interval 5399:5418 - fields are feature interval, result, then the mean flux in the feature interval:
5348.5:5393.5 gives 0.3 angstrom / 0.998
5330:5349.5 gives -0.3 angstrom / 1.01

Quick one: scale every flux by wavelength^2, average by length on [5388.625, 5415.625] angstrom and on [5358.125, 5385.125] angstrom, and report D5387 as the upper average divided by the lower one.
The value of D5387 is 1.01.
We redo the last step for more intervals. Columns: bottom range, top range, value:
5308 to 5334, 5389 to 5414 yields 1.07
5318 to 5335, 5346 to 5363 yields 1.13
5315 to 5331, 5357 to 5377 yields 1.11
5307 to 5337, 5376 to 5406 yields 1.04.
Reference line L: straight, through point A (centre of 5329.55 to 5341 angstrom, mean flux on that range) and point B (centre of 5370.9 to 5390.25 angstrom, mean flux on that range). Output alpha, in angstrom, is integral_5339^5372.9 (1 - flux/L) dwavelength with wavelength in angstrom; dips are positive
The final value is -0.5 angstrom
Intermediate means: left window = 1.03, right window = 0.966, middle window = 1.02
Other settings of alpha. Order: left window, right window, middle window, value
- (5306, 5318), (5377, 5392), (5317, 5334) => 0.9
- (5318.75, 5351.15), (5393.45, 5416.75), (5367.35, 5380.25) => 0.3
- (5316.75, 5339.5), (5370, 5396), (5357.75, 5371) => -0.9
